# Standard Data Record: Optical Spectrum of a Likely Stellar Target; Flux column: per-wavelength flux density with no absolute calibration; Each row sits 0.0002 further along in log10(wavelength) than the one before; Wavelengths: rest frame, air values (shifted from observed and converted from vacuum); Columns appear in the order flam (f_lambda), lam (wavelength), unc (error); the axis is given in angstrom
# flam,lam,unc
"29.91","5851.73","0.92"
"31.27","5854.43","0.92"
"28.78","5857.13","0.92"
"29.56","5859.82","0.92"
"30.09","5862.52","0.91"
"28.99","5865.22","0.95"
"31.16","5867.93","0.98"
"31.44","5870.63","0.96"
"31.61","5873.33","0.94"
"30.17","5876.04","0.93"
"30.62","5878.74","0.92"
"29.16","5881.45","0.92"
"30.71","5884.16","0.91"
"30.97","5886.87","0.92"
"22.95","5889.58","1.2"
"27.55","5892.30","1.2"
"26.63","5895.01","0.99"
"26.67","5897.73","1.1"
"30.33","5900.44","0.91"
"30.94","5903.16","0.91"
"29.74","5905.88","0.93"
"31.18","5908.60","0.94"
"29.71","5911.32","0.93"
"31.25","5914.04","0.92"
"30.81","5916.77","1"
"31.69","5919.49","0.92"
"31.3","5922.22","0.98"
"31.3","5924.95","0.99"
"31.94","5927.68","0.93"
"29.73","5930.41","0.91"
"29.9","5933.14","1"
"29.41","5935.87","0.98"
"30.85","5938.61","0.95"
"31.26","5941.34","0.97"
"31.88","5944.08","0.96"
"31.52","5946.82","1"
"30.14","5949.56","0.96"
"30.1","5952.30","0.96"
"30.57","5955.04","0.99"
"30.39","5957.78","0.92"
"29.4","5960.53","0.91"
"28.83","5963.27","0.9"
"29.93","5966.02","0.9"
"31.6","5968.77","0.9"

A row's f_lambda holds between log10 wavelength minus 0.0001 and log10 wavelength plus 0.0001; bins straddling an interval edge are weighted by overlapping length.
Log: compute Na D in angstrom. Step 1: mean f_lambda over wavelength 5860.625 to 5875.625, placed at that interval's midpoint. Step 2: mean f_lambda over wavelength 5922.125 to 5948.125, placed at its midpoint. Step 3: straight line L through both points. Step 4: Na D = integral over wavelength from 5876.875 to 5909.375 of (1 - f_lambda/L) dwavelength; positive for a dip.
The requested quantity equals 1.9 angstrom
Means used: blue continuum 30.6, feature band 28.9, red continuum 30.9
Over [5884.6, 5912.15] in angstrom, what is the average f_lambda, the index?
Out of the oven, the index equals 28.7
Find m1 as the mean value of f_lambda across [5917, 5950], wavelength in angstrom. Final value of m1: 30.9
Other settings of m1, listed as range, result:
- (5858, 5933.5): 29.9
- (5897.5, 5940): 30.5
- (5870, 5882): 30.7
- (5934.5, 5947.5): 30.9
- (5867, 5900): 29.1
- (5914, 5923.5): 31.3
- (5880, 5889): 29.6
